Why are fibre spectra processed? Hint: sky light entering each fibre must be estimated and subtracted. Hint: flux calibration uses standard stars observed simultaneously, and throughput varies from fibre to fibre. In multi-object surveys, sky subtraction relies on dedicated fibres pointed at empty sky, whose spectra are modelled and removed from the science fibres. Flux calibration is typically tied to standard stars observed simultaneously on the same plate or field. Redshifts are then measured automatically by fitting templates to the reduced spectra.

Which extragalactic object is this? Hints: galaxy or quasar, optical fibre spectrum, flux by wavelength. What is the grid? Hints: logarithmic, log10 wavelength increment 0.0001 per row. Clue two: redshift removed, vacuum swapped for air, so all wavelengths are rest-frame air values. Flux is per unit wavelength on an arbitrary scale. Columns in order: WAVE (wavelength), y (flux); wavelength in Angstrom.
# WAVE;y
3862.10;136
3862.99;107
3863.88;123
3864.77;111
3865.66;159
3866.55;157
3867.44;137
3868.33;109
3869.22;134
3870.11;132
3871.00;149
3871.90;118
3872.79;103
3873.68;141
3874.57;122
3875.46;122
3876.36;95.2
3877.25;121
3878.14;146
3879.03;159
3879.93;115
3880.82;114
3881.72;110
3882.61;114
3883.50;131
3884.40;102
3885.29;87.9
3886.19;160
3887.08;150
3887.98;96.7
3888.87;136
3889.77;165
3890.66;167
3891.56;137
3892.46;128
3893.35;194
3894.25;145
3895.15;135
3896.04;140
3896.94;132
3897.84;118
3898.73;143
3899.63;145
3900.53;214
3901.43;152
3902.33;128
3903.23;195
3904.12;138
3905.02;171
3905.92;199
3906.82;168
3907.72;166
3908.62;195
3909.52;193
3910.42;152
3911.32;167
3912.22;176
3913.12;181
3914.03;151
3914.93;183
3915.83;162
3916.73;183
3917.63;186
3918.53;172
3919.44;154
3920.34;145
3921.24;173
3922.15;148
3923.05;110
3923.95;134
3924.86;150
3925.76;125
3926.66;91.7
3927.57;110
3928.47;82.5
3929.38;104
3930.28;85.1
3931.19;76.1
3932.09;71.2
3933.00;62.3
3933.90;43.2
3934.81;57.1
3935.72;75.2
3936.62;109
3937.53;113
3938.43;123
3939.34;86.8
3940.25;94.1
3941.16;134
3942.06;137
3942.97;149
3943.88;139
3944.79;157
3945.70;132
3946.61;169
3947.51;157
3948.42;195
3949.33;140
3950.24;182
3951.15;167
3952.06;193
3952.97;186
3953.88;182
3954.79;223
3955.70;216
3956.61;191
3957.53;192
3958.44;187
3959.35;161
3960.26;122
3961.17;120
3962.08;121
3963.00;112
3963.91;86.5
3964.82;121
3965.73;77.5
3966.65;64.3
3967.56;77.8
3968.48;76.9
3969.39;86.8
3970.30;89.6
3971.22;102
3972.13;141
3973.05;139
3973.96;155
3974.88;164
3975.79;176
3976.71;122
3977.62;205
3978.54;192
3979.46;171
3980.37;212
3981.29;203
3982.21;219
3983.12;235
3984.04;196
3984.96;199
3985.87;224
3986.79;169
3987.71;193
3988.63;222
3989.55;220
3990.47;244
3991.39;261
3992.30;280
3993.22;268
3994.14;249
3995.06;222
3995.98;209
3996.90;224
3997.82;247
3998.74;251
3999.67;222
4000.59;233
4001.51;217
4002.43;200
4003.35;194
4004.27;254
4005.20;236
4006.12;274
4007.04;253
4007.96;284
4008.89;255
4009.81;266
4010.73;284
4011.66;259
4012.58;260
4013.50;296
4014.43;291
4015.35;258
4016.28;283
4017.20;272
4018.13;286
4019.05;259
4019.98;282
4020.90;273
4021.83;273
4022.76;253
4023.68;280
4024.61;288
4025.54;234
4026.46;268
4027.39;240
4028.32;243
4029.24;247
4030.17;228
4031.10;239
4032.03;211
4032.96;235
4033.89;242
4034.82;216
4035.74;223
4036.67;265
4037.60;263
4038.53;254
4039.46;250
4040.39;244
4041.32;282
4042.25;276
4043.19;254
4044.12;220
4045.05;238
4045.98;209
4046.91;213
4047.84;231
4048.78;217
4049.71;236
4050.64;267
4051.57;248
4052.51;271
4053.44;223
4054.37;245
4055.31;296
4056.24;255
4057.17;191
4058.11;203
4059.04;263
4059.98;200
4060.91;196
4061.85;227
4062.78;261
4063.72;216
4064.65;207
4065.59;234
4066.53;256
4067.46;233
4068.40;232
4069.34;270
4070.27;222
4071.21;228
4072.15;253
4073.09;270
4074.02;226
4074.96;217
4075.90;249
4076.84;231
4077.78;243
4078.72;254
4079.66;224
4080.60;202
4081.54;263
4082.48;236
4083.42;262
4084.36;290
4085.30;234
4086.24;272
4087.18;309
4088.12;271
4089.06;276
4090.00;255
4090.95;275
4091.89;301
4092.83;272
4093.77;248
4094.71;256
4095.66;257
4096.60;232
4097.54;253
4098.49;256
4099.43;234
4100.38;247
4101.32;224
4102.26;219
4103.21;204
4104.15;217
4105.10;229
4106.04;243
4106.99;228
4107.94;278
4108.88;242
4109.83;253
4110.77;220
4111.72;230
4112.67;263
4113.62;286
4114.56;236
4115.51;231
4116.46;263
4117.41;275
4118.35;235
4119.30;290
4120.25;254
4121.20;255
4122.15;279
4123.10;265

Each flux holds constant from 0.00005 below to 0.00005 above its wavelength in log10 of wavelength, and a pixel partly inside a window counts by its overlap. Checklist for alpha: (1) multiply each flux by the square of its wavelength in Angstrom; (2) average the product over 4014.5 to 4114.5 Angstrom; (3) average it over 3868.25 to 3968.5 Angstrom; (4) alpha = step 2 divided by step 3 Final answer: 1.9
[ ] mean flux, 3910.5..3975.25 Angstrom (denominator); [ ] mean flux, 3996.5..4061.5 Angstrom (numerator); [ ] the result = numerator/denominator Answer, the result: 1.8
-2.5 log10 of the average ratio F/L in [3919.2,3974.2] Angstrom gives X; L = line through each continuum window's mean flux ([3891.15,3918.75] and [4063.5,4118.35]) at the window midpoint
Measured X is 0.382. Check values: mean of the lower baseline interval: 163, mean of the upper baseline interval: 247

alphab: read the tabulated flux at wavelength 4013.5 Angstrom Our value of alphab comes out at 296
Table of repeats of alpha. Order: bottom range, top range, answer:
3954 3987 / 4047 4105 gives 1.66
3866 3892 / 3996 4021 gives 2.12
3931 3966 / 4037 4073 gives 1.86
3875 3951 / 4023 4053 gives 1.89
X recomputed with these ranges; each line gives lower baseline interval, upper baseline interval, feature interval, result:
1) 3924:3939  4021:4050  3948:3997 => -0.14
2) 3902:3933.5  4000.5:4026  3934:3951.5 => 0.33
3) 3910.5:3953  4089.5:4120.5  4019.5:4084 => -0.14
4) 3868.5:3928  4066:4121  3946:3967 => 0.13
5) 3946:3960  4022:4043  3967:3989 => 0.23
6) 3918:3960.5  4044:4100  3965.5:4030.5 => -0.18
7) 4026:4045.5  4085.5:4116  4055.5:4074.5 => 0.06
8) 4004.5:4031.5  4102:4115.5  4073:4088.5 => -0.01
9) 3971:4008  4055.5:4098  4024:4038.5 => -0.07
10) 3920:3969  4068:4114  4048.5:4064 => -0.08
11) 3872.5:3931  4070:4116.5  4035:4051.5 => -0.11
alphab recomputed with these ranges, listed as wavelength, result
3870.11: 132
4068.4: 232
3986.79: 169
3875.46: 122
